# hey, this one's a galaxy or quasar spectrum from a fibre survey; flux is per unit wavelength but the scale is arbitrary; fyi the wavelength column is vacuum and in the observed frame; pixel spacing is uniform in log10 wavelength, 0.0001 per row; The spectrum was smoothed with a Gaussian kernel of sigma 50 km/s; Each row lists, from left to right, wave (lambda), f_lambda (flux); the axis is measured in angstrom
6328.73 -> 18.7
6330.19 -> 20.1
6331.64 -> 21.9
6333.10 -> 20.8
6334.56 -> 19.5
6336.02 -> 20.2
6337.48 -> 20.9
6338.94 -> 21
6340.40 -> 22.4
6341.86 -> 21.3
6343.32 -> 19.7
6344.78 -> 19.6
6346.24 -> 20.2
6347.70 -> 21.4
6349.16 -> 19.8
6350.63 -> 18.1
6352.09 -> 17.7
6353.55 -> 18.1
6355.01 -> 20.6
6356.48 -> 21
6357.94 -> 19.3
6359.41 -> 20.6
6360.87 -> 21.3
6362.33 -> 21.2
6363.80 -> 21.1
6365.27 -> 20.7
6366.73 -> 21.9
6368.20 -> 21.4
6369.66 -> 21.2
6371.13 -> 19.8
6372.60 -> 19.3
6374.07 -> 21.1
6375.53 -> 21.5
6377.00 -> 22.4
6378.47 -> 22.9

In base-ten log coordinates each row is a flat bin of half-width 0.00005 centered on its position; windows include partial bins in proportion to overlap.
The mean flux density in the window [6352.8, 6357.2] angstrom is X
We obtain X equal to 19.9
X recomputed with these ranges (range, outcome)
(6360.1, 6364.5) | 21.2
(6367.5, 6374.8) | 20.6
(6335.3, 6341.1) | 21.1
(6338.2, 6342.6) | 21.6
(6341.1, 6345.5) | 20.2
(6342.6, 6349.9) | 20.1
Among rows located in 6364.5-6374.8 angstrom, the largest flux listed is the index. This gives 21.9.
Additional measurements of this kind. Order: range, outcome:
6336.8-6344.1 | 22.4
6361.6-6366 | 21.2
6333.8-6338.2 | 20.9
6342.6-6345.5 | 19.7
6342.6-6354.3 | 21.4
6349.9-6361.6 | 21.3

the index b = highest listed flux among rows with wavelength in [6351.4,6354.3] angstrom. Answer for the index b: 18.1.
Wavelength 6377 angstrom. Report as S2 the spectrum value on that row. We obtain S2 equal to 22.4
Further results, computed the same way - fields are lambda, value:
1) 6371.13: 19.8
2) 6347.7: 21.4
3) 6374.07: 21.1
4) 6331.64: 21.9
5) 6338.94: 21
